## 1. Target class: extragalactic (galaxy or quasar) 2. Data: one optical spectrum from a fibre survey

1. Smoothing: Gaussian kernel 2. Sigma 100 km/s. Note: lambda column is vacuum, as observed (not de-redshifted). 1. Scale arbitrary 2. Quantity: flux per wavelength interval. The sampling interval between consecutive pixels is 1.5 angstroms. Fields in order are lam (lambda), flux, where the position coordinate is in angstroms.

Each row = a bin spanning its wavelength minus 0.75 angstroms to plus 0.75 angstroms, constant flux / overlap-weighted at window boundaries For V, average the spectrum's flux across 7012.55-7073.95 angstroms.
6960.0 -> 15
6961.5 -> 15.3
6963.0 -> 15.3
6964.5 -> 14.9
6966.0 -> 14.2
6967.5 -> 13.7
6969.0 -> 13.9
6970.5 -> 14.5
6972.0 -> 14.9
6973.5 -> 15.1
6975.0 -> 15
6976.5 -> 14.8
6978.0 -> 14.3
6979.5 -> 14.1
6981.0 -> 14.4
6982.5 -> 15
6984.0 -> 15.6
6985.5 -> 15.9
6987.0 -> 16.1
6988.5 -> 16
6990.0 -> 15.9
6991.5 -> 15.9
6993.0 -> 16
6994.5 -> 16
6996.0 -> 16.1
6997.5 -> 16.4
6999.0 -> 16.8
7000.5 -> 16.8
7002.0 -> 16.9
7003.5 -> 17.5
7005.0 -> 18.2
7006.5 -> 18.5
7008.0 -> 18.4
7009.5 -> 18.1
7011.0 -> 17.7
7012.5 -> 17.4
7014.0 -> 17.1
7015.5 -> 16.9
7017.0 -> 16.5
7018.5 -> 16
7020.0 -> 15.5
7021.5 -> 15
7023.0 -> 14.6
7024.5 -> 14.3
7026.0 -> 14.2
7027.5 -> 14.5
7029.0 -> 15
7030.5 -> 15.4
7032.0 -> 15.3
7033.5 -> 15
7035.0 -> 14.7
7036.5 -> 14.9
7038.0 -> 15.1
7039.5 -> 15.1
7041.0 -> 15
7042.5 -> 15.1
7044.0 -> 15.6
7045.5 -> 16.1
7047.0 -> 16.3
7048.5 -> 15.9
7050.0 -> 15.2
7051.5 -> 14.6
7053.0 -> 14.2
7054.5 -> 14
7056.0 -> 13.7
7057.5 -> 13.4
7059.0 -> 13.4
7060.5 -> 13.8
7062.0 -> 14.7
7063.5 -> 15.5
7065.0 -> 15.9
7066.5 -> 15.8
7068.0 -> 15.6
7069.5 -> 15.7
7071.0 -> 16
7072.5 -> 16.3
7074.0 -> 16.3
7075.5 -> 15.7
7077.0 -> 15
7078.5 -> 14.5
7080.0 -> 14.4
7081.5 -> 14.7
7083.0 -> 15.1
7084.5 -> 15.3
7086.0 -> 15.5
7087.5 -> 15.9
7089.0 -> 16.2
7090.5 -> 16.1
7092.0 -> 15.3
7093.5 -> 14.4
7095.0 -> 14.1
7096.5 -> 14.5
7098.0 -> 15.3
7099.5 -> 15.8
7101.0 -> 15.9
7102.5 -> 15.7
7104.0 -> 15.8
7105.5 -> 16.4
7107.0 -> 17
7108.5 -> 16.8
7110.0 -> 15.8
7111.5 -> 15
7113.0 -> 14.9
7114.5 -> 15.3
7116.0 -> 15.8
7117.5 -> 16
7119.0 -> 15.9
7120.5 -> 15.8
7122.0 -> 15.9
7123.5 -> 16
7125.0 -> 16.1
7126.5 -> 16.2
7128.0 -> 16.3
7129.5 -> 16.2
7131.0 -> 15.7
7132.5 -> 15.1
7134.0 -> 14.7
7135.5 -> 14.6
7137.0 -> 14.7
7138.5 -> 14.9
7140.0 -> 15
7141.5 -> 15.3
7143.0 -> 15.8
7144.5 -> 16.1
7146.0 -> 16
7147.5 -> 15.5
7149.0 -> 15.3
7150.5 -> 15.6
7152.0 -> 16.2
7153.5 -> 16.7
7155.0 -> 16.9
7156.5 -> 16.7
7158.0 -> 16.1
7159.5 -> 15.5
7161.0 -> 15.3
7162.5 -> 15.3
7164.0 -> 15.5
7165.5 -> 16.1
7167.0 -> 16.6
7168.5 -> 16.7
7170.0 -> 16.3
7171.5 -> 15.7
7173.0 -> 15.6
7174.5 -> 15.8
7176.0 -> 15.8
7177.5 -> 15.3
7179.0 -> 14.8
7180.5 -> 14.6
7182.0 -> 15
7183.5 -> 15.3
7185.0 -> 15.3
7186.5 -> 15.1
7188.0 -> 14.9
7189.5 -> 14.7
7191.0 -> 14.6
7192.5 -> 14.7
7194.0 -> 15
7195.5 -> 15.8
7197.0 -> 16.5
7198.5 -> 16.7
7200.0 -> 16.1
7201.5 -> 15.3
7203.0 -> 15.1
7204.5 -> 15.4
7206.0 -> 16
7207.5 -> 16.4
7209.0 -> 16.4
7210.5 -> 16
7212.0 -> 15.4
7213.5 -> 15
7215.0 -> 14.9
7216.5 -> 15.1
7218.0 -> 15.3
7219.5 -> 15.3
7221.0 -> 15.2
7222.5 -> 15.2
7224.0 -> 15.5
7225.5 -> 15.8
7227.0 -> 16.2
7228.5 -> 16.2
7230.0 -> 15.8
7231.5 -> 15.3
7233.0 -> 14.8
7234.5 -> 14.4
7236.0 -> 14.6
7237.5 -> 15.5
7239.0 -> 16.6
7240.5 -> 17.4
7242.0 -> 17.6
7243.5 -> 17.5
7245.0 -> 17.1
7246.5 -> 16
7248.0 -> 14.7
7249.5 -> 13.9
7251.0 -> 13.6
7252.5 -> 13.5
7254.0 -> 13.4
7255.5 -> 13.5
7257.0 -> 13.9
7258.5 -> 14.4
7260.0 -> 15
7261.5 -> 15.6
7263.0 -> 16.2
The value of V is 15.2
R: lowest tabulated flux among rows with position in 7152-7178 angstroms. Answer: 15.3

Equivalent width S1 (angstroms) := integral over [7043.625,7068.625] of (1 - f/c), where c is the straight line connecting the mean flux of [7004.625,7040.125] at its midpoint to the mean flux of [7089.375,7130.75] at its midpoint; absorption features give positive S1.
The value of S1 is 1.5 angstroms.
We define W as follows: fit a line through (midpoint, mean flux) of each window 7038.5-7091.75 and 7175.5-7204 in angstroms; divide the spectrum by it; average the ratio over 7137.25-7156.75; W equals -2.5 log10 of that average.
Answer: -0.04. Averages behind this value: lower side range 15.2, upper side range 15.3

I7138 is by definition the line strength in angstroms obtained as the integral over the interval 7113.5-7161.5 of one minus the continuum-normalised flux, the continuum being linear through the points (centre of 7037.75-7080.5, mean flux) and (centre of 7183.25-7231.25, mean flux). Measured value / -1.3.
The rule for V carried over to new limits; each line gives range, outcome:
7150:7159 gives 16.4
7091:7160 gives 15.7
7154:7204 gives 15.6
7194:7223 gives 15.6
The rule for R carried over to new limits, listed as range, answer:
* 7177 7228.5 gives 14.6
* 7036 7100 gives 13.4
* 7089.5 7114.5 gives 14.1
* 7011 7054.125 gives 14.2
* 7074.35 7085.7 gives 14.4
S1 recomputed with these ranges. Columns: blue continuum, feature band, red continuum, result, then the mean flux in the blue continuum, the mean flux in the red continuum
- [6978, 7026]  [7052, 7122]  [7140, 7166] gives 3.1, 16.2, 15.8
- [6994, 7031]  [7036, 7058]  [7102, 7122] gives 1.7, 16.4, 15.9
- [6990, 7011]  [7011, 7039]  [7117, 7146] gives 2.2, 17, 15.6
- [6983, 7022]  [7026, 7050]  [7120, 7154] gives 1.7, 16.7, 15.6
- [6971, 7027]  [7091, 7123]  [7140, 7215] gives 0.4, 16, 15.7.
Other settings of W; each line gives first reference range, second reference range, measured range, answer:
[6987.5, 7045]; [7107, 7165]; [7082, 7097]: 0.04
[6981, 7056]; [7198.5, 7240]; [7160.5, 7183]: 0.00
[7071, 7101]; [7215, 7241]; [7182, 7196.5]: 0.03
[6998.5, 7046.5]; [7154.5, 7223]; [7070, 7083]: 0.04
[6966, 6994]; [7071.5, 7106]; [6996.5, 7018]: -0.15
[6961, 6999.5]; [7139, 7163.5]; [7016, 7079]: 0.02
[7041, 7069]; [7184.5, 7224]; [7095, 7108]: -0.04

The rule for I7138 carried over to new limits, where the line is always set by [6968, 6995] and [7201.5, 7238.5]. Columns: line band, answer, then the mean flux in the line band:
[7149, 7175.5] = -1.1 angstroms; 16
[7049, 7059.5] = 0.8 angstroms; 14.1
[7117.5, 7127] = -0.4 angstroms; 16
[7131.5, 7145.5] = 0.2 angstroms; 15.2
